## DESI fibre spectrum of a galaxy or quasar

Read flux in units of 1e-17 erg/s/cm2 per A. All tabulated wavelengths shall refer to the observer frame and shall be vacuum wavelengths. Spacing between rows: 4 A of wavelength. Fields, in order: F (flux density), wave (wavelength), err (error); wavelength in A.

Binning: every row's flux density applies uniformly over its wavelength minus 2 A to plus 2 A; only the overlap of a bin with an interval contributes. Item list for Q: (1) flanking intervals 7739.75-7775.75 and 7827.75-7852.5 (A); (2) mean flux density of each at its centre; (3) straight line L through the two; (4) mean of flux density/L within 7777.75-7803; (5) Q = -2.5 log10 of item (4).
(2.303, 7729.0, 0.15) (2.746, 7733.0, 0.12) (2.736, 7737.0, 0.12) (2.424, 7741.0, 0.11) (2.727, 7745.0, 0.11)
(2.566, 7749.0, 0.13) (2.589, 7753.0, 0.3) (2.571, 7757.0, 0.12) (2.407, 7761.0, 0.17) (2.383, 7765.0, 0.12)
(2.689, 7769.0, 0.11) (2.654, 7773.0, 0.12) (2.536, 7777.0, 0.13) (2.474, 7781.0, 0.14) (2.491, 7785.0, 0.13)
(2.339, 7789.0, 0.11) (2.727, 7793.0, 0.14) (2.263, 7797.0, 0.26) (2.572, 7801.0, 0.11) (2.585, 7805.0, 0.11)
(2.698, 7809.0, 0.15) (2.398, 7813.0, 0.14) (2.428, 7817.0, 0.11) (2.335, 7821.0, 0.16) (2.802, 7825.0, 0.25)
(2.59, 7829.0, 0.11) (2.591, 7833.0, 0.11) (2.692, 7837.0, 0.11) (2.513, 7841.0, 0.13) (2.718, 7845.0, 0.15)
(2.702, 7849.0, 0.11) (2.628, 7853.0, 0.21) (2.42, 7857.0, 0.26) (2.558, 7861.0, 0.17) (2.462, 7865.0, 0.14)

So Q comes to 0.047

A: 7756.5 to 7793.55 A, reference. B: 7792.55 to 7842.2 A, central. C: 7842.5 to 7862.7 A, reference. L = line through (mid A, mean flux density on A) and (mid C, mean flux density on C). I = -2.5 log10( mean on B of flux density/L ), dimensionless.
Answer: 0.01 mag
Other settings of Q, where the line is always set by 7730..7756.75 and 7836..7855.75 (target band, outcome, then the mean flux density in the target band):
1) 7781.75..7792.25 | 0.071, 2.46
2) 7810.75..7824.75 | 0.081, 2.44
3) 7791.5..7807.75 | 0.038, 2.54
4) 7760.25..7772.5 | 0.042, 2.52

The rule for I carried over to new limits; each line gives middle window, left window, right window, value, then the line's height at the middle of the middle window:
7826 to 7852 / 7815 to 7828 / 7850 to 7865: -0.046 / 2.53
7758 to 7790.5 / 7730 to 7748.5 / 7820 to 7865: 0.050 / 2.62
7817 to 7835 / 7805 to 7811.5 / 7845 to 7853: 0.041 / 2.66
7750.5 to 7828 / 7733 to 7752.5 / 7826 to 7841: 0.042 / 2.62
